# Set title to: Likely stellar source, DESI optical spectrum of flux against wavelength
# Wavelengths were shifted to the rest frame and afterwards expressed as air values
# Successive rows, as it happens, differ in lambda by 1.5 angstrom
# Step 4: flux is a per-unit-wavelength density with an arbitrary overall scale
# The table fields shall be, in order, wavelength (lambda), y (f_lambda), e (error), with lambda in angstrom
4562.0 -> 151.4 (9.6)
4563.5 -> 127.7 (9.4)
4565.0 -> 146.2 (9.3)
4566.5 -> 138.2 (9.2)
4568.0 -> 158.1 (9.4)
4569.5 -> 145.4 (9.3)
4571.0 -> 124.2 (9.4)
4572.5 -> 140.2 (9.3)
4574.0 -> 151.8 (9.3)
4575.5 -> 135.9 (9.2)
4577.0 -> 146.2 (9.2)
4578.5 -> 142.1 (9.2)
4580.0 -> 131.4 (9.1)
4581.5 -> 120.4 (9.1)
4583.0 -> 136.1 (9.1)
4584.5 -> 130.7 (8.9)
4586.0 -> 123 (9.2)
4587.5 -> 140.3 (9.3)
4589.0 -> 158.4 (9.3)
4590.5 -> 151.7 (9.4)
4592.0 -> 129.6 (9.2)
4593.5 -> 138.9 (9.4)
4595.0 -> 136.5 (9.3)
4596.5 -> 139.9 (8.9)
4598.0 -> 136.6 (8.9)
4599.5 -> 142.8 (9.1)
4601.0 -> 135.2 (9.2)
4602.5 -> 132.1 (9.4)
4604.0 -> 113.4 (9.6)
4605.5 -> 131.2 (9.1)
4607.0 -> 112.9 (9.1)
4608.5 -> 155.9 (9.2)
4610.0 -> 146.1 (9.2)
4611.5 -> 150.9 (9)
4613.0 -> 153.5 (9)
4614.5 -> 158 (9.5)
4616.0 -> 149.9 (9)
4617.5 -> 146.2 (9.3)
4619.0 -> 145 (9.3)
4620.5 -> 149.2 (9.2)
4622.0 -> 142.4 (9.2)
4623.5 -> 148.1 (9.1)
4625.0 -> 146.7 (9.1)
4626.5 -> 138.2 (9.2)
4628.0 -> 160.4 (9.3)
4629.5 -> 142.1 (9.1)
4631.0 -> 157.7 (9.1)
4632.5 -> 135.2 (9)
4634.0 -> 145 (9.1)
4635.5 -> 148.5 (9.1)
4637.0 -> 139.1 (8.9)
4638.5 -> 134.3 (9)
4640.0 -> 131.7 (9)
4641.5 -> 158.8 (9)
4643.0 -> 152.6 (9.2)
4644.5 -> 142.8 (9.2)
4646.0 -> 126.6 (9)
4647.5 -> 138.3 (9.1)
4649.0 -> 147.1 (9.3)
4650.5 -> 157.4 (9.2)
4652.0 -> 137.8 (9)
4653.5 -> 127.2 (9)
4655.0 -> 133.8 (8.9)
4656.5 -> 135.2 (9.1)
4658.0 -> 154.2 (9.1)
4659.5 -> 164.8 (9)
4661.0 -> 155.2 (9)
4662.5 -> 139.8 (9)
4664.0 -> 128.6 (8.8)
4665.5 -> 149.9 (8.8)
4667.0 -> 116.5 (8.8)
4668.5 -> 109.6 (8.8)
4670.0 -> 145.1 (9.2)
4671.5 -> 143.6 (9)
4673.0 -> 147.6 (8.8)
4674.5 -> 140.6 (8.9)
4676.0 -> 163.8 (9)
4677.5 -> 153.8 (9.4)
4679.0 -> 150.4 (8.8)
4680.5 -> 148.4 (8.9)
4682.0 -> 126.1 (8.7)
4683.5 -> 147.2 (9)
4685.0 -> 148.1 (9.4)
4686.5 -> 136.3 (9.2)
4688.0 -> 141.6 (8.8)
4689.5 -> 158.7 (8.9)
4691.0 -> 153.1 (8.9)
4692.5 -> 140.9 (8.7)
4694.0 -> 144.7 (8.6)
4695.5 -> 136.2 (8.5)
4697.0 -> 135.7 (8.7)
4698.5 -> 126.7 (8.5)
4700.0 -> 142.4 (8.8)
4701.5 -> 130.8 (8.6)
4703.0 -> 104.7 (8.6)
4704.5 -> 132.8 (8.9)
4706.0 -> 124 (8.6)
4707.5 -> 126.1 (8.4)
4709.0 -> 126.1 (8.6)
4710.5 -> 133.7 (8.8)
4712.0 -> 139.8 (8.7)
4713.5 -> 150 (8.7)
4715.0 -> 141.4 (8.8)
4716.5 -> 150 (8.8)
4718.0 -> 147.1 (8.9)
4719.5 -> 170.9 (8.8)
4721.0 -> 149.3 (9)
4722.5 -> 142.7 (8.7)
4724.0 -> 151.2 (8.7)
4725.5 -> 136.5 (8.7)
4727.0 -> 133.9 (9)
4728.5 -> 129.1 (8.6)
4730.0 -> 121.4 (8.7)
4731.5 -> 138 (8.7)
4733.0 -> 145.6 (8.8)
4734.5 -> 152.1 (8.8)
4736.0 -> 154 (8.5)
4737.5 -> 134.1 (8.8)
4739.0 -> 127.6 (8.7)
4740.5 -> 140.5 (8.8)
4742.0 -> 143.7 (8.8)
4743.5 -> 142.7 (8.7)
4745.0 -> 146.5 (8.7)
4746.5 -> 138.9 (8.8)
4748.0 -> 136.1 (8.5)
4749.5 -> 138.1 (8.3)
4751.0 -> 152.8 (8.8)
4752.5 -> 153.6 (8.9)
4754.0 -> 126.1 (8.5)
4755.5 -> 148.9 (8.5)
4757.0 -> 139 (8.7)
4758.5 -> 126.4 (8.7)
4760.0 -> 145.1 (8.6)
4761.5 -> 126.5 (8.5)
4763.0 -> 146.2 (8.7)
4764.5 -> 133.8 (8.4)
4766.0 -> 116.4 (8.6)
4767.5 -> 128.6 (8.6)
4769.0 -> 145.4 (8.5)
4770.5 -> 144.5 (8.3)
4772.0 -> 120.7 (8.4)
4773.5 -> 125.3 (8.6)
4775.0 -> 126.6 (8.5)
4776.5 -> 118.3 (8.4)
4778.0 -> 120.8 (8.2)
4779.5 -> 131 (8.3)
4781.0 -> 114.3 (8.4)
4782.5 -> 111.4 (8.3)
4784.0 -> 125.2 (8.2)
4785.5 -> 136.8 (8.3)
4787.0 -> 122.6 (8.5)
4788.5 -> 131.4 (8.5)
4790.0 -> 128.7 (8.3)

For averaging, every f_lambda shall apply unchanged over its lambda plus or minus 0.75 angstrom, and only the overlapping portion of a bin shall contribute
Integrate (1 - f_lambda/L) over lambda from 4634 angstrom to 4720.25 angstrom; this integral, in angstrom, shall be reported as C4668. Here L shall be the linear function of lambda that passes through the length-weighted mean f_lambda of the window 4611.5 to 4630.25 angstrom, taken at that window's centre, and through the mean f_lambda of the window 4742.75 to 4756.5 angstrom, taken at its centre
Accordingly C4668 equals 2.8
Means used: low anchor 148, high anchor 143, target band 141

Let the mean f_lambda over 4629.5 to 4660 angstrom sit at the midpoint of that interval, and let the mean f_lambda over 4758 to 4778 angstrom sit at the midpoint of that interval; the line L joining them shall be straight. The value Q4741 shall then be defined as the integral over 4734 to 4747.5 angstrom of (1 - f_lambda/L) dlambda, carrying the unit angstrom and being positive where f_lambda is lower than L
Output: -0.9 angstrom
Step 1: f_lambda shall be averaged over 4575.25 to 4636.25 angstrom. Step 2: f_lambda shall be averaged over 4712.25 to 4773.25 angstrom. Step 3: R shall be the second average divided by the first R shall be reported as 0.99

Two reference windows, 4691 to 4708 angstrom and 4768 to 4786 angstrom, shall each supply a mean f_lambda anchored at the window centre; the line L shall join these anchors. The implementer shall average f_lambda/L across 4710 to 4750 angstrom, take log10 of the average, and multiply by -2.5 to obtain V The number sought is -0.10 mag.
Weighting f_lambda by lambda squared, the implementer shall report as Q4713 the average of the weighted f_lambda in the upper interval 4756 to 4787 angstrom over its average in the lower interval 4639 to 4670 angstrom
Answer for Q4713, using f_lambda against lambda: 1.0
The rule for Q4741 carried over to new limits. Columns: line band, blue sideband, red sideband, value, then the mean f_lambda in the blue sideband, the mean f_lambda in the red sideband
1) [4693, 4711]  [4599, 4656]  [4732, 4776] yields 1.21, 142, 138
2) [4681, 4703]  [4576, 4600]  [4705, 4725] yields 0.31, 138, 142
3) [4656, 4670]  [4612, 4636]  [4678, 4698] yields 0.54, 148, 144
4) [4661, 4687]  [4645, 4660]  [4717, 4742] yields 0.11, 142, 142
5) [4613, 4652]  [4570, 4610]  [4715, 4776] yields -2.42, 136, 139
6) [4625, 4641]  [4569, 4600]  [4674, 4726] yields -0.47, 138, 142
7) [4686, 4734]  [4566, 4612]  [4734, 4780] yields -0.72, 138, 136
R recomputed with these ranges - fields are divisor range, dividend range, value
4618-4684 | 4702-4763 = 0.97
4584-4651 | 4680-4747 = 0.98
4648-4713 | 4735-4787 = 0.96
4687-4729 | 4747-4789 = 0.95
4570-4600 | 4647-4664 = 1.04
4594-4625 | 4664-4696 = 1.01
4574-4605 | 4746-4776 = 1.00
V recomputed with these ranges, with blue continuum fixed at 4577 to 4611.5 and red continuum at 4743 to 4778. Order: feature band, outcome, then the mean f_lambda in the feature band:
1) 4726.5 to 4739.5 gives -0.015 mag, 138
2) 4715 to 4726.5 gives -0.100 mag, 149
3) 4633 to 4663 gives -0.058 mag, 143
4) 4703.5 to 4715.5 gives 0.019 mag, 133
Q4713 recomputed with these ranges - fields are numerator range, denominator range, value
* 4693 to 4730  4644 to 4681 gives 0.99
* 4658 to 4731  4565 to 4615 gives 1.06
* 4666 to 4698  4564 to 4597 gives 1.07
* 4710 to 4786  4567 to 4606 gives 1.07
